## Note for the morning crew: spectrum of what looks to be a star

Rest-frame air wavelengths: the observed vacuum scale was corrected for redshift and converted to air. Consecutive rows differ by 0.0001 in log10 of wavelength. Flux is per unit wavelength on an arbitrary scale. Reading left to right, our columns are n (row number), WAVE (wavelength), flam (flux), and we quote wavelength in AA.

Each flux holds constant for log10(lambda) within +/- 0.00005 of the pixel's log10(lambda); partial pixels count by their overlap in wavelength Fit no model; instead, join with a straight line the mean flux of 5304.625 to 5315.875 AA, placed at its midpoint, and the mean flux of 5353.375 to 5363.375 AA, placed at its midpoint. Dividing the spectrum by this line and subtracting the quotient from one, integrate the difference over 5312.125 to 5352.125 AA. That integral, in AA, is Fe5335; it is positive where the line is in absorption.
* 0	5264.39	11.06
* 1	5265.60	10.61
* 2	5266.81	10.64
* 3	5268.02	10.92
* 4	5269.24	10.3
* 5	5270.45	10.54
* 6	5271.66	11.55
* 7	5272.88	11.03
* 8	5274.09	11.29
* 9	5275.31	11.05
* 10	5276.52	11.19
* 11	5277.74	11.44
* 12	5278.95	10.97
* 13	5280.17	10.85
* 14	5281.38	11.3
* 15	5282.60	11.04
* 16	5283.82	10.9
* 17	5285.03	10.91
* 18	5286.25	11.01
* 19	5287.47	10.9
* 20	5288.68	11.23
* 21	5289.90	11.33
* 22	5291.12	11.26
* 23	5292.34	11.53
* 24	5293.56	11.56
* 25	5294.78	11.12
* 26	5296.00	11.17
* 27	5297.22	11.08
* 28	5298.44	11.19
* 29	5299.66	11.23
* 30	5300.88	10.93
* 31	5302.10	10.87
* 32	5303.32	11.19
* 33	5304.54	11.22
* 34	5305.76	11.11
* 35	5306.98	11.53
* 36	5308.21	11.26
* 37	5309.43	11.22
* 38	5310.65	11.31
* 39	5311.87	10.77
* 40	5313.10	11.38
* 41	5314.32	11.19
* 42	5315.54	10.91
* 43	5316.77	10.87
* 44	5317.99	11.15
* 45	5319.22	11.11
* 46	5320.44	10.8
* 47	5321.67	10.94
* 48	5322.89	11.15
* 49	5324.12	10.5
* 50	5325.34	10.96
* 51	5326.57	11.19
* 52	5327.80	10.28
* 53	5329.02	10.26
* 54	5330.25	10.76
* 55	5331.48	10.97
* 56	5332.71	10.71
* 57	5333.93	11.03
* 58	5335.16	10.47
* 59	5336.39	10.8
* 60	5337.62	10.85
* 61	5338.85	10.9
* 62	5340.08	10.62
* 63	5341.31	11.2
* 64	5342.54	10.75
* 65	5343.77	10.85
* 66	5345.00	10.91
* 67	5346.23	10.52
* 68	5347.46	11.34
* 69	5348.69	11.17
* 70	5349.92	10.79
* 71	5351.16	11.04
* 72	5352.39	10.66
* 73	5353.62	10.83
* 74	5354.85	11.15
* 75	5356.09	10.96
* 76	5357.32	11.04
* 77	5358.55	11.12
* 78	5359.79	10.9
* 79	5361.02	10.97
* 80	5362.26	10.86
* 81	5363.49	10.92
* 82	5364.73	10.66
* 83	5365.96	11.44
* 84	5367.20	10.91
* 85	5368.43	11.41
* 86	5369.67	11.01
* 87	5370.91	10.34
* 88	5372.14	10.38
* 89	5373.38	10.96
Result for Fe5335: 0.8 AA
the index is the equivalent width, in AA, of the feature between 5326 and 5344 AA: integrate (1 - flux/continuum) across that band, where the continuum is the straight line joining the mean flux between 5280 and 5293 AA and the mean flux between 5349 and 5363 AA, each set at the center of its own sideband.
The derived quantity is 0.4 AA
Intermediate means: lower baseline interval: 11.1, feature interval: 10.8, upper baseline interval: 10.9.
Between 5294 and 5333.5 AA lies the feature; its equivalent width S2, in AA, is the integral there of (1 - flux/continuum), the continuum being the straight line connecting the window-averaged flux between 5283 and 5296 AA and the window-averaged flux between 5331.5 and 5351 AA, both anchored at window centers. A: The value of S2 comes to 0.1 AA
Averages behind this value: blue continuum 11.2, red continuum 10.9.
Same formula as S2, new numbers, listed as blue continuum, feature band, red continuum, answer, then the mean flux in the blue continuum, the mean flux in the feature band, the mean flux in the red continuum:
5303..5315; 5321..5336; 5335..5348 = 0.31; 11.2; 10.8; 10.8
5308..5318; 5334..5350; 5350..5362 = 0.20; 11.1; 10.9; 10.9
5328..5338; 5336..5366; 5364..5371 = -0.16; 10.7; 10.9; 11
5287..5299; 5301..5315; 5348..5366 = 0.00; 11.2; 11.2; 11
